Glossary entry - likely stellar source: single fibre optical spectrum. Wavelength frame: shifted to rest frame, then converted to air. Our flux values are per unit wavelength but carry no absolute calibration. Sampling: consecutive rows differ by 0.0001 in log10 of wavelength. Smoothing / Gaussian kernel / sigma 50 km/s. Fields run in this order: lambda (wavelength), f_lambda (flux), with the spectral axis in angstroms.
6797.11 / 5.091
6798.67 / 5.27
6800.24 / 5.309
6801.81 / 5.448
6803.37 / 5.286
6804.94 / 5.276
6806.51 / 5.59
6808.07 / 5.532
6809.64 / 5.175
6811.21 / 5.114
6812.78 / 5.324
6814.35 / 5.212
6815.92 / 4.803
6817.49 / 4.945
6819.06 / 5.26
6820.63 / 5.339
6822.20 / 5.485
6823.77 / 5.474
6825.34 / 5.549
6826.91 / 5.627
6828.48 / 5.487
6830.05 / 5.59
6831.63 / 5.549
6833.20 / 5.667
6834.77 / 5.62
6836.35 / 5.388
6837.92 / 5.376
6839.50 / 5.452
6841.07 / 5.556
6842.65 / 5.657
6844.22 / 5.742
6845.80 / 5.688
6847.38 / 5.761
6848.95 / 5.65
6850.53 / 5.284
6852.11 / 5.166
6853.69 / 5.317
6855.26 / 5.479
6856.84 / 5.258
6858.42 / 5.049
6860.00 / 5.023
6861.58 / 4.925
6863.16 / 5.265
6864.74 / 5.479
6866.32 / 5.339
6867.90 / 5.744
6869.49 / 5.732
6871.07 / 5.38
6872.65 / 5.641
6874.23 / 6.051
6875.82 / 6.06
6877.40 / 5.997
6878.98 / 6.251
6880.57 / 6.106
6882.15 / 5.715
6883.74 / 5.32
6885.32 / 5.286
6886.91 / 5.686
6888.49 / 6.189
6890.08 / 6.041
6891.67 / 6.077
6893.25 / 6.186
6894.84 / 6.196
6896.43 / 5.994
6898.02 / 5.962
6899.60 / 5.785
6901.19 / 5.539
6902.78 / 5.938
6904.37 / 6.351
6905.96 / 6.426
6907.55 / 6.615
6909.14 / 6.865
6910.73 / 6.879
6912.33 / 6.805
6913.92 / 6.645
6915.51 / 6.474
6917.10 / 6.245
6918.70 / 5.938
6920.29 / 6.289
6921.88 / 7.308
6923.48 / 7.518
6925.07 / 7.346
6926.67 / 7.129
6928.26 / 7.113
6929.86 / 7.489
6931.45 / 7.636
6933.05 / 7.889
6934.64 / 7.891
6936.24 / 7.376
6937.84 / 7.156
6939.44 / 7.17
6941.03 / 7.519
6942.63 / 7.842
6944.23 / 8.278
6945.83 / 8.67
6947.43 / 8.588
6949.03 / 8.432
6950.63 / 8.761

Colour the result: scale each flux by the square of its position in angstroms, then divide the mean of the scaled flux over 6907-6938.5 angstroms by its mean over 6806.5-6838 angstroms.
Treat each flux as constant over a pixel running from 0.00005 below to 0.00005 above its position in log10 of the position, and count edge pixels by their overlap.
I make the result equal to 1.35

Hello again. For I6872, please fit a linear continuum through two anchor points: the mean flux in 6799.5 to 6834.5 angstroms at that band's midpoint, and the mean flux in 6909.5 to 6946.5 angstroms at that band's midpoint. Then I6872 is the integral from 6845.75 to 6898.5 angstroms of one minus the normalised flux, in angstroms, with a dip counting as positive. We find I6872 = 5.4 angstroms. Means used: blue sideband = 5.37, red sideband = 7.23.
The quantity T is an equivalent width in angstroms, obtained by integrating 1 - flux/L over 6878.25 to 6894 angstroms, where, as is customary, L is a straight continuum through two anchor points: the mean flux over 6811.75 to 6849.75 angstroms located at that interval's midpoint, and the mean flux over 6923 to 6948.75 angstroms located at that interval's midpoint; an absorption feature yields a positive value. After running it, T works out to 1.8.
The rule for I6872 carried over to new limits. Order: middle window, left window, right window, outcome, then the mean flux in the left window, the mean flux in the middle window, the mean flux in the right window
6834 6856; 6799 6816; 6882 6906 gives 0.2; 5.3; 5.51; 5.91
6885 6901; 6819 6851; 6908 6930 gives 1.2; 5.54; 5.95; 6.84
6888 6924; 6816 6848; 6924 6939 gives 3.1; 5.49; 6.35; 7.44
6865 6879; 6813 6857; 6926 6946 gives 1.1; 5.44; 5.76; 7.6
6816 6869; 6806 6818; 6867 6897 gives 0.7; 5.21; 5.42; 5.87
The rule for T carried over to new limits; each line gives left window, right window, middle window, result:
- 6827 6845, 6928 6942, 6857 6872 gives 1.9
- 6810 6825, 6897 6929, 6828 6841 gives -0.1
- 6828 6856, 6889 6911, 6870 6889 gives 0.5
